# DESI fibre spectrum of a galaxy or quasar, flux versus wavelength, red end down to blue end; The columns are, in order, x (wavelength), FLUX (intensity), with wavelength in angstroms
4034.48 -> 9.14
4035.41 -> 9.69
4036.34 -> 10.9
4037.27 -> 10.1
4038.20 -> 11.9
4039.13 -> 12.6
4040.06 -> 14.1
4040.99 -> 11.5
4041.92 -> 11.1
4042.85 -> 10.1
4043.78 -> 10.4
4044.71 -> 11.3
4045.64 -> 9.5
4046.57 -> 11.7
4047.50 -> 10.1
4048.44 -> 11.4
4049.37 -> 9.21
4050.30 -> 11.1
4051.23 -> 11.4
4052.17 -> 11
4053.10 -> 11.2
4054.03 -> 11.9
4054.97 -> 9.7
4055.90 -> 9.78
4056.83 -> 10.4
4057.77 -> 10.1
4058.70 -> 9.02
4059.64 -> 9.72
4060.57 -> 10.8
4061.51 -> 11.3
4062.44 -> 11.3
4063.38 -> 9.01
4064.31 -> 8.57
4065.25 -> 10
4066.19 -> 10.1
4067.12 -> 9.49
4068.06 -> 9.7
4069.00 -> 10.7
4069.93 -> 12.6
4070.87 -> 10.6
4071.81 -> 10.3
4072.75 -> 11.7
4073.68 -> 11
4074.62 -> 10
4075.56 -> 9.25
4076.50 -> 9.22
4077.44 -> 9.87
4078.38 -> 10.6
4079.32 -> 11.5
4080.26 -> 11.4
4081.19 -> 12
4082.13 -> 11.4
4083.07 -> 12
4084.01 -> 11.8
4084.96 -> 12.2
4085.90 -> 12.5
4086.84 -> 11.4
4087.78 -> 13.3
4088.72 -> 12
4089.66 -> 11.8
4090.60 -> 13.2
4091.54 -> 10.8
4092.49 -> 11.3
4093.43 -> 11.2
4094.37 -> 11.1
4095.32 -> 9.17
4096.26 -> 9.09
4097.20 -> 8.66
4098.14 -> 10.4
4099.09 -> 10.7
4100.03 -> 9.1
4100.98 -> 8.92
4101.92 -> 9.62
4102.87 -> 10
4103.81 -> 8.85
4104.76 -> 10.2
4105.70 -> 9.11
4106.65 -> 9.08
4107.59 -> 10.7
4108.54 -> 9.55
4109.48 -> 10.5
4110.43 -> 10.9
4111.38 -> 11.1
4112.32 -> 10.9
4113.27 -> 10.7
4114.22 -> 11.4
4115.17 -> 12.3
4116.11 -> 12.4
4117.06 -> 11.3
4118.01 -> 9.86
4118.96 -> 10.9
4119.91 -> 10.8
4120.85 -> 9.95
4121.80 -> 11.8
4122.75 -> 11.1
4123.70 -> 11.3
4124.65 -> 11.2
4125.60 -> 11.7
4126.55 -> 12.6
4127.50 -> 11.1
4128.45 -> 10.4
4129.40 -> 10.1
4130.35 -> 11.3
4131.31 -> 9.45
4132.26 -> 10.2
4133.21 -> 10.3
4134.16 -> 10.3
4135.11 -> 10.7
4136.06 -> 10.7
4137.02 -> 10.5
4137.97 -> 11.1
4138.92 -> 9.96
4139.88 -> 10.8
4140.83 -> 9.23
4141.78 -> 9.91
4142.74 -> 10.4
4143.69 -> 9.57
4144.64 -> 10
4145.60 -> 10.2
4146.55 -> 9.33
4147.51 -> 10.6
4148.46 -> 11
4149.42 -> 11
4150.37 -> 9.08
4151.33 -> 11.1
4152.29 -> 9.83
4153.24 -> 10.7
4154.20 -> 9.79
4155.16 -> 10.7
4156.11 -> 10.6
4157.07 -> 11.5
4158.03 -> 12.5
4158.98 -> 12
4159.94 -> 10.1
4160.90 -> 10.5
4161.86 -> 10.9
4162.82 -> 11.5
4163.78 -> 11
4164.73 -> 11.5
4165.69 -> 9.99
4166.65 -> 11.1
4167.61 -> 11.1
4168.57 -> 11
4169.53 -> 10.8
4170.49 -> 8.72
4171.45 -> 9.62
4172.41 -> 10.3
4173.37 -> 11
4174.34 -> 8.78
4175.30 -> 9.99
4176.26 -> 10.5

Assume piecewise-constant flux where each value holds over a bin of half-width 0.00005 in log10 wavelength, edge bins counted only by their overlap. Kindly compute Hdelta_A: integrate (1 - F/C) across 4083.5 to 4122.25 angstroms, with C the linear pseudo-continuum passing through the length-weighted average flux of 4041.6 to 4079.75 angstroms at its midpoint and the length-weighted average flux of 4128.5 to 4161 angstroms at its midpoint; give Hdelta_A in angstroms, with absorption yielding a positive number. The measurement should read -1.2 angstroms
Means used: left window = 10.4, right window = 10.4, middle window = 10.7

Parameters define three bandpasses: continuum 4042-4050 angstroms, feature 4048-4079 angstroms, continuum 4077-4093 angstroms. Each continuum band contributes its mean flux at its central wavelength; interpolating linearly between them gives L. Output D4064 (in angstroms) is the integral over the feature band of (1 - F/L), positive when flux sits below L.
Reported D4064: 1.89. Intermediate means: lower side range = 10.5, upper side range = 11.7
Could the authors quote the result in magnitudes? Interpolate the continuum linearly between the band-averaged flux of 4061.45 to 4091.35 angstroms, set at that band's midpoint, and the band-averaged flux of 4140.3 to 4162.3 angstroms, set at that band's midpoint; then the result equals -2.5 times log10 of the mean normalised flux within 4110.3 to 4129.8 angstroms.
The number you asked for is -0.05 mag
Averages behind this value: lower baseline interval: 11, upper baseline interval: 10.5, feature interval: 11.1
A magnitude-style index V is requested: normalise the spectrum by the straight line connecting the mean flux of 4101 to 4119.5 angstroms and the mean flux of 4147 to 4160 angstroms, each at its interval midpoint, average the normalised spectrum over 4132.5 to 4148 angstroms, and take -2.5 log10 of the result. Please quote 0.05 mag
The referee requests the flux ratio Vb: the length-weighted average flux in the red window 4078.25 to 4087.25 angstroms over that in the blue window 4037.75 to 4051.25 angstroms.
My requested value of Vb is 1.05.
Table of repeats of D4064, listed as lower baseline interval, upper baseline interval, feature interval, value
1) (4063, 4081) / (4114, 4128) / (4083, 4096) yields -1.2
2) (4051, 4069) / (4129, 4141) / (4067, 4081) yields -0.4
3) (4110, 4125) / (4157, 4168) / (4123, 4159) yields 1.8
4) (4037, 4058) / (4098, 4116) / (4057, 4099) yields -0.6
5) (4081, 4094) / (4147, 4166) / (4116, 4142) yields 1.2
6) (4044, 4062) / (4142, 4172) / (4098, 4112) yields 0.9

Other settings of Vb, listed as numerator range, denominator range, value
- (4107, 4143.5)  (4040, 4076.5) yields 1.02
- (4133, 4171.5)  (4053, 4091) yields 0.97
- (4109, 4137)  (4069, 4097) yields 0.98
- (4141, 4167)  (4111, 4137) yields 0.97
